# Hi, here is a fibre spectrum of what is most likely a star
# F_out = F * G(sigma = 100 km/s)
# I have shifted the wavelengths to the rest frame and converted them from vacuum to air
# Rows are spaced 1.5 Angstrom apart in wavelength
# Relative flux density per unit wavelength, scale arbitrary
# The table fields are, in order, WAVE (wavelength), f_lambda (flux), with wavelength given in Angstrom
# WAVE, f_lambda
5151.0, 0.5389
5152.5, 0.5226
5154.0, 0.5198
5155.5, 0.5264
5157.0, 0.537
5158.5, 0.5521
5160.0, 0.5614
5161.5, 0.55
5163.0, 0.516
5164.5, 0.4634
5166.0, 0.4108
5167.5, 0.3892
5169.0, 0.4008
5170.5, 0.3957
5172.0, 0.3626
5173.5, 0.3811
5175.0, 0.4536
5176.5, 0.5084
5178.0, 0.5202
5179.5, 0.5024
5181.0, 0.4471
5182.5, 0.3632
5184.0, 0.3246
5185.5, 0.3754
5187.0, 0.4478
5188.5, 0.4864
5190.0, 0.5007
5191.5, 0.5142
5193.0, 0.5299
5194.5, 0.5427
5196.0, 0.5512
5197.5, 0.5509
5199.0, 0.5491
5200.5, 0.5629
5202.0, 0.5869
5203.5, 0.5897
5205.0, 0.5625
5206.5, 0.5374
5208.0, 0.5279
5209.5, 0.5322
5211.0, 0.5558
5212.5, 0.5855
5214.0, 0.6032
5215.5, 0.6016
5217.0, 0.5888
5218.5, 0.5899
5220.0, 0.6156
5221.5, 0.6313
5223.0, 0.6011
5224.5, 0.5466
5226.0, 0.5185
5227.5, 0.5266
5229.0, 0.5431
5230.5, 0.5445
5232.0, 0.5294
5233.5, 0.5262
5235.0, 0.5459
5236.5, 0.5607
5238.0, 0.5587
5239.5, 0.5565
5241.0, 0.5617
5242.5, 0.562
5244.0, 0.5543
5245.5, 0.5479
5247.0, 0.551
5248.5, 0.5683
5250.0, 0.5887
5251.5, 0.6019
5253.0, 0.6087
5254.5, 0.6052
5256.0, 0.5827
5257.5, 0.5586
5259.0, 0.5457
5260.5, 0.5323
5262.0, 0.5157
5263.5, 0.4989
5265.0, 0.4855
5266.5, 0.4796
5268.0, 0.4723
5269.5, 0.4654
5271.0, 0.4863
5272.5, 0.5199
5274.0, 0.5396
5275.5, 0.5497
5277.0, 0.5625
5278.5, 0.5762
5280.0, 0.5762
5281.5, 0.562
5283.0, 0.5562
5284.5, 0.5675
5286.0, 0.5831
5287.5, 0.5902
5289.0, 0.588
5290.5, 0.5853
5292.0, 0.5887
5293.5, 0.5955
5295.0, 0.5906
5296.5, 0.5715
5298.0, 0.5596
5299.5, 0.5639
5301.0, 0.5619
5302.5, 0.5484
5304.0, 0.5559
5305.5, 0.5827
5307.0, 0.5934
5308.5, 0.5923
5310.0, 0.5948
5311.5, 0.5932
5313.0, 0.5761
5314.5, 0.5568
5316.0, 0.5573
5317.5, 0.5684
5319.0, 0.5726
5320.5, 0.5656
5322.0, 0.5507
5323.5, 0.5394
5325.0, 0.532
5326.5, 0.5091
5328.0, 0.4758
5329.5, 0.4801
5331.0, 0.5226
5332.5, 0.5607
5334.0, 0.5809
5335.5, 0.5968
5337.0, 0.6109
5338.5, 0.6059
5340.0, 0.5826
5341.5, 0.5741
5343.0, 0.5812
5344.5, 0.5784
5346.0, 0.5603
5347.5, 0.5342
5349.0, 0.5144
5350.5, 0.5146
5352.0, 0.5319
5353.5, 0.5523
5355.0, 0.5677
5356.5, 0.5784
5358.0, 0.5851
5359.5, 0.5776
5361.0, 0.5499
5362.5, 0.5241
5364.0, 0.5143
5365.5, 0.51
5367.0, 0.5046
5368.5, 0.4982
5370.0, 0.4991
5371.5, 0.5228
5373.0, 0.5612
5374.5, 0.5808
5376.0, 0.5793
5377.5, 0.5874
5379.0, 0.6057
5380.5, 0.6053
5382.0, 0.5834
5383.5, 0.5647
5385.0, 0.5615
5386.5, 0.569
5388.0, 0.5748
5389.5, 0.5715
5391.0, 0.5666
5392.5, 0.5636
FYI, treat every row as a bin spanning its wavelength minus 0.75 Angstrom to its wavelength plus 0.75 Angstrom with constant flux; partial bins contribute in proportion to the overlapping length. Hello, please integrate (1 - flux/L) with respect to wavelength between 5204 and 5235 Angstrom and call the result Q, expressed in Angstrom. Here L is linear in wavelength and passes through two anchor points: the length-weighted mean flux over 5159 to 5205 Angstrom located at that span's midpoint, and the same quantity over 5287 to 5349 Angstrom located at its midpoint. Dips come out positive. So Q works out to -3.7 Angstrom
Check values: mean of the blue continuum 0.48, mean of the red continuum 0.566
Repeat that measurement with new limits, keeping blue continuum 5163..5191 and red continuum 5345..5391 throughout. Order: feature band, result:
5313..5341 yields -1.45 Angstrom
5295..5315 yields -2.36 Angstrom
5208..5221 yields -3.57 Angstrom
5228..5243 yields -2.51 Angstrom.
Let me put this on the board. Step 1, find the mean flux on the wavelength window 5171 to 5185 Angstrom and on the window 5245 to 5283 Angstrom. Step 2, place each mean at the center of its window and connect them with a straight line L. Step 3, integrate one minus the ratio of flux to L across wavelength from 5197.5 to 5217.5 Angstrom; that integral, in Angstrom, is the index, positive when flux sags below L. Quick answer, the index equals -4.27 Angstrom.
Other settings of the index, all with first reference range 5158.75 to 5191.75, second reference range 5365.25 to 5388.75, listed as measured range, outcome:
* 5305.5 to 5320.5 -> -1.6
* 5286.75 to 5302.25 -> -2.0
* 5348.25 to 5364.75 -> 0.0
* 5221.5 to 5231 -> -1.5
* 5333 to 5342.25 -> -0.9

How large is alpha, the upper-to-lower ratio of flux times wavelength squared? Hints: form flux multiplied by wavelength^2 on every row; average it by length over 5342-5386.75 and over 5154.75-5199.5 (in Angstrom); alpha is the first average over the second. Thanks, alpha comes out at 1.25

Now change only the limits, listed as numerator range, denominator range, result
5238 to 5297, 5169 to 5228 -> 1.10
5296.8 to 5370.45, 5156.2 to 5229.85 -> 1.14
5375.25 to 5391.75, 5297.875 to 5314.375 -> 1.04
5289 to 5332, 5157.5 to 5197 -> 1.27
